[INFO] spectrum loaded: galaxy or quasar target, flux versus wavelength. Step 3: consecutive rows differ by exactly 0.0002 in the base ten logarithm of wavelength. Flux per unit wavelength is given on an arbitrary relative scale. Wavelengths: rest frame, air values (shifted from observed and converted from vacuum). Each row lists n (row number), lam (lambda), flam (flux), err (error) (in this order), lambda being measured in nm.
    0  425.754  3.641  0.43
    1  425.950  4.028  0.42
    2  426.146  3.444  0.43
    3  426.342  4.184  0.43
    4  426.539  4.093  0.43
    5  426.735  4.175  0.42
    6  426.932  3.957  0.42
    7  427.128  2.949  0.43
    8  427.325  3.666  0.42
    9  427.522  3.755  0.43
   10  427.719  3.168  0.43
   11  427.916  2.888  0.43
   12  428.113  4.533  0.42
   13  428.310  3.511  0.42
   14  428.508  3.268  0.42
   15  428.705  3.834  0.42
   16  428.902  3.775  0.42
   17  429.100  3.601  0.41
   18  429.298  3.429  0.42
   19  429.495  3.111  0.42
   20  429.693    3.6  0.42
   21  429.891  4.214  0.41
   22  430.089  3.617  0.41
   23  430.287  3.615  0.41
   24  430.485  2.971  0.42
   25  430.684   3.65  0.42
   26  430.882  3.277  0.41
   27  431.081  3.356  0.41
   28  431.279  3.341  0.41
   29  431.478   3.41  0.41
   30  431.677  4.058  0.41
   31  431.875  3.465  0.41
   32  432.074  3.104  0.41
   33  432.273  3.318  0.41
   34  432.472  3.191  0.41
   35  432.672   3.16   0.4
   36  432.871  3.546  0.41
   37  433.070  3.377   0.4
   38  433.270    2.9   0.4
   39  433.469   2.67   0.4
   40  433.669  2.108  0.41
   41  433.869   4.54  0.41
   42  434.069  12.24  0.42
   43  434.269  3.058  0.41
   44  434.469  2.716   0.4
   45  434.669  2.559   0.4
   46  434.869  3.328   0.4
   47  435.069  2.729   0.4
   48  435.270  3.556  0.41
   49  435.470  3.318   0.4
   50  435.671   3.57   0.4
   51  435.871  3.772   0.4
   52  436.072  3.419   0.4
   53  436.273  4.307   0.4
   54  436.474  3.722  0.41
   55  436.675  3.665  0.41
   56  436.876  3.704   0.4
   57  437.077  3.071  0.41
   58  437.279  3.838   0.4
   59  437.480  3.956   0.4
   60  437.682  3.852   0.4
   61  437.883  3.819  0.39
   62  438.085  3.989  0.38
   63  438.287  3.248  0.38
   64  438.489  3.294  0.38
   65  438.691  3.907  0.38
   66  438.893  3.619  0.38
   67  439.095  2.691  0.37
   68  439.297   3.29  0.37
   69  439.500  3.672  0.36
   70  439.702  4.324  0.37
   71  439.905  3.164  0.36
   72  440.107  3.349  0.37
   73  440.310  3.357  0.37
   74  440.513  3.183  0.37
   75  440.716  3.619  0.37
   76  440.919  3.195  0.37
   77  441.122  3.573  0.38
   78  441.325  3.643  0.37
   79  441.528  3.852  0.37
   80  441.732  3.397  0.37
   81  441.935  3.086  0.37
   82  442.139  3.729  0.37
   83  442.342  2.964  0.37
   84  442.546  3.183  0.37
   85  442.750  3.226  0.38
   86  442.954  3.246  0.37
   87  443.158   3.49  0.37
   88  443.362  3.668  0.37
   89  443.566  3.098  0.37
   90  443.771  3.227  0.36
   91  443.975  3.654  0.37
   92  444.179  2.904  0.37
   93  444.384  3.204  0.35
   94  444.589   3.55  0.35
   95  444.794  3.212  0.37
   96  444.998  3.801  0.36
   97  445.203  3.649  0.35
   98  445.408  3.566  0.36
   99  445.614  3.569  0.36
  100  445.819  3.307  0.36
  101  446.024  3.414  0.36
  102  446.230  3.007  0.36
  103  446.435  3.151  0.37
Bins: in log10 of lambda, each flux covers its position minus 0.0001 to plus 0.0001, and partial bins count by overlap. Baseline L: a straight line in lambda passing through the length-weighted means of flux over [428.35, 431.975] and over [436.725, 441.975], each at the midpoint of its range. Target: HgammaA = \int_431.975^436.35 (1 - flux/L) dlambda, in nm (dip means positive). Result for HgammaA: -0.15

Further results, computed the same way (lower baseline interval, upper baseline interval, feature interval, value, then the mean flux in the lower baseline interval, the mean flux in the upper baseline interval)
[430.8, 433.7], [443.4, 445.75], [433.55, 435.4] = -0.45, 3.24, 3.41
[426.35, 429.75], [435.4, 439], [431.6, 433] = 0.10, 3.62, 3.67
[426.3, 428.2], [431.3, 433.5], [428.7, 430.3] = -0.04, 3.72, 3.31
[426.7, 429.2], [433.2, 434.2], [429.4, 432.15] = 0.48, 3.61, 4.89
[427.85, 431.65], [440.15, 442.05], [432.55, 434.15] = -0.32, 3.54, 3.43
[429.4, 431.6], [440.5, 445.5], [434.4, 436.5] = 0.05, 3.47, 3.4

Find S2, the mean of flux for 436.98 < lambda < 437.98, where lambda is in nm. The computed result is 3.71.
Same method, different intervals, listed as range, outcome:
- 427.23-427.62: 3.71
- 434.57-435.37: 3.04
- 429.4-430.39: 3.63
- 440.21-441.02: 3.34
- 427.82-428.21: 3.71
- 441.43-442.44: 3.41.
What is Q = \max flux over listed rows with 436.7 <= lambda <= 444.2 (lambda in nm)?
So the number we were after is 4.324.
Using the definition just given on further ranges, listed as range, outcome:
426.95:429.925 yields 4.533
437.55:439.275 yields 3.989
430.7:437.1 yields 12.24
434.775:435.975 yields 3.772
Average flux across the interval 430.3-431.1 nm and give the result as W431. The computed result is 3.34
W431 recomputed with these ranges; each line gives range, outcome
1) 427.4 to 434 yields 3.48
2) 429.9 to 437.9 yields 3.63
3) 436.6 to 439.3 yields 3.58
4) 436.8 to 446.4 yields 3.45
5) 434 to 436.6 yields 3.92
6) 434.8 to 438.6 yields 3.59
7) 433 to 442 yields 3.63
